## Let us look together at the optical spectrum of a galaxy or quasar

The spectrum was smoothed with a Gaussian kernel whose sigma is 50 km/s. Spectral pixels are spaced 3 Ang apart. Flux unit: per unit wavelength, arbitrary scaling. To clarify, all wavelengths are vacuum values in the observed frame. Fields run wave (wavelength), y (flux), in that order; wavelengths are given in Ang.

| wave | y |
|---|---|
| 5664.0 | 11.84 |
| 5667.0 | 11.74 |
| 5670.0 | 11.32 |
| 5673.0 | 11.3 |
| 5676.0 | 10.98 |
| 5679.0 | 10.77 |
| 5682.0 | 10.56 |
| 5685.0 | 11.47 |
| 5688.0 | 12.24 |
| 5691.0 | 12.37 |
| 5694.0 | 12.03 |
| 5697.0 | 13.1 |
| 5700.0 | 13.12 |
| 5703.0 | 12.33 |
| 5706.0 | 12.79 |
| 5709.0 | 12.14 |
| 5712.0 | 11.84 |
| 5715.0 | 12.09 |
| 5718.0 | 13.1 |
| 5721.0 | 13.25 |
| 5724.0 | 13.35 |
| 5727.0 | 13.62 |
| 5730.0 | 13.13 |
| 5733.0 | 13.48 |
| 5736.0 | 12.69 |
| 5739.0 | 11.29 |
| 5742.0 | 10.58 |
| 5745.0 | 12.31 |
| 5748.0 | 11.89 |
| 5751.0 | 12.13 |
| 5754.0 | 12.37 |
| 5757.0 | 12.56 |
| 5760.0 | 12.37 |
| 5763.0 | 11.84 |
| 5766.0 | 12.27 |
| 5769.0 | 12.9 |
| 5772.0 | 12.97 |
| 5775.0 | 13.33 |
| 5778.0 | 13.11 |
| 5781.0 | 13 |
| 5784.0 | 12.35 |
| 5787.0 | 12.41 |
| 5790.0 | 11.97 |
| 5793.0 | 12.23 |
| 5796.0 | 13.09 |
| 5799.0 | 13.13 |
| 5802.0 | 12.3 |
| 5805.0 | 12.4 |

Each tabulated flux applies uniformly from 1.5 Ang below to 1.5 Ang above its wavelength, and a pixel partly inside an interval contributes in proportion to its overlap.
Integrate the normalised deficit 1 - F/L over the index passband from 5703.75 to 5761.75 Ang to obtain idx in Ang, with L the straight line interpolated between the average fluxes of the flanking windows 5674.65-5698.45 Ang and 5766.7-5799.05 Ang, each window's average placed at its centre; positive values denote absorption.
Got -1.32 Ang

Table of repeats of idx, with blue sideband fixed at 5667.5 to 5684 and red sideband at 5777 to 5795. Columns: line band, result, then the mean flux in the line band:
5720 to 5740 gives -2.1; 13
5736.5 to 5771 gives 0.0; 12.1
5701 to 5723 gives -1.9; 12.5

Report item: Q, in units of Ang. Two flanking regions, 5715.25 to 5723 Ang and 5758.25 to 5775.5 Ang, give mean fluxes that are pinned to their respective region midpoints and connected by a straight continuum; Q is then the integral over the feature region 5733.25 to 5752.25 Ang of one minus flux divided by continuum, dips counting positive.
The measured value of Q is 1.3 Ang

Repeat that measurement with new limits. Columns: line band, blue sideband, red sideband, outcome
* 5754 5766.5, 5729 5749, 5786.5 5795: -0.1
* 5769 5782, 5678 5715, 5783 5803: -0.7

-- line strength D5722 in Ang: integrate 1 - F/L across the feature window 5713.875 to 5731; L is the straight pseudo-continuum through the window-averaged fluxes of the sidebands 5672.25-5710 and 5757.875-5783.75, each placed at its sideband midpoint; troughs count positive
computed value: -1.2 Ang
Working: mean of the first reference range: 11.9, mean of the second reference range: 12.7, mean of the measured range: 13.1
